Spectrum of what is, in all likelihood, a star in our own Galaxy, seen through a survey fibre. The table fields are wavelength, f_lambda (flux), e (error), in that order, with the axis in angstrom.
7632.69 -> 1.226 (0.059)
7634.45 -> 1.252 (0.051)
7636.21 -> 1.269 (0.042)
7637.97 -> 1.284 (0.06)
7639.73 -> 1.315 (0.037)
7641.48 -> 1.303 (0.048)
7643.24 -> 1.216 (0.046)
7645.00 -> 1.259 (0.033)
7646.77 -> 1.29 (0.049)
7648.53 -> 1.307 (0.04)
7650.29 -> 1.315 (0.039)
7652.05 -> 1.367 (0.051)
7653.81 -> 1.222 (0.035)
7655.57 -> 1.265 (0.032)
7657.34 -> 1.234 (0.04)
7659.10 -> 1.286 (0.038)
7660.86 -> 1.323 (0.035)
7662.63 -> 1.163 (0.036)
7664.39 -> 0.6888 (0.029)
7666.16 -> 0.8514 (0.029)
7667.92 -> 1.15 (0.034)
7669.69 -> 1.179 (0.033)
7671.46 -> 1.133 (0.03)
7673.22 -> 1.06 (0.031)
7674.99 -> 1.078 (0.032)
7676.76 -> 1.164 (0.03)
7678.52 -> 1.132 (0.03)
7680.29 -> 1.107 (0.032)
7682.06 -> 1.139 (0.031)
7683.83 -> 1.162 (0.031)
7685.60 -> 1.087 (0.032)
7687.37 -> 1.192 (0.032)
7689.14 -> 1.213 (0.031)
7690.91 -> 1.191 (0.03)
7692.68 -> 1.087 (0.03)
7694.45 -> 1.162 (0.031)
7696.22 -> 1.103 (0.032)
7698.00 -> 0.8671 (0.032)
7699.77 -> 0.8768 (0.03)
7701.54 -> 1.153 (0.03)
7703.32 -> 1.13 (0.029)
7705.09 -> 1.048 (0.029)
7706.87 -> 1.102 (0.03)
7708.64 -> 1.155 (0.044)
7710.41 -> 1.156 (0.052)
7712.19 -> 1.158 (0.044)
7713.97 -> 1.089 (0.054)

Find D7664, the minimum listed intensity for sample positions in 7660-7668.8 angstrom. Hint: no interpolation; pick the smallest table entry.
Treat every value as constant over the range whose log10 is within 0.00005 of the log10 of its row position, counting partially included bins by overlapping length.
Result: 0.6888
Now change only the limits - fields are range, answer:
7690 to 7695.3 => 1.087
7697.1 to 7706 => 0.8671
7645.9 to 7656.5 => 1.222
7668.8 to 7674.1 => 1.06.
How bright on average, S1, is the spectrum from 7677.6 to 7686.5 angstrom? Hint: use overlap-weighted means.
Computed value 1.13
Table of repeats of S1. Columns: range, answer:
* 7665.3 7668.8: 1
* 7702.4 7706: 1.09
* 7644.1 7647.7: 1.27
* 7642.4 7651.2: 1.28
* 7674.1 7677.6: 1.12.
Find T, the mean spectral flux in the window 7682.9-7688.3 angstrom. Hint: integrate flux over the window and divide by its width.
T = 1.15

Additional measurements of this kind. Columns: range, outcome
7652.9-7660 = 1.25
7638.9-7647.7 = 1.28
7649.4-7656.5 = 1.29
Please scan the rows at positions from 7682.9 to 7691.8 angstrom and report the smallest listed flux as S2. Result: 1.087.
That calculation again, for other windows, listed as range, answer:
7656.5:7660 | 1.234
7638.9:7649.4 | 1.216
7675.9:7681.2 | 1.107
